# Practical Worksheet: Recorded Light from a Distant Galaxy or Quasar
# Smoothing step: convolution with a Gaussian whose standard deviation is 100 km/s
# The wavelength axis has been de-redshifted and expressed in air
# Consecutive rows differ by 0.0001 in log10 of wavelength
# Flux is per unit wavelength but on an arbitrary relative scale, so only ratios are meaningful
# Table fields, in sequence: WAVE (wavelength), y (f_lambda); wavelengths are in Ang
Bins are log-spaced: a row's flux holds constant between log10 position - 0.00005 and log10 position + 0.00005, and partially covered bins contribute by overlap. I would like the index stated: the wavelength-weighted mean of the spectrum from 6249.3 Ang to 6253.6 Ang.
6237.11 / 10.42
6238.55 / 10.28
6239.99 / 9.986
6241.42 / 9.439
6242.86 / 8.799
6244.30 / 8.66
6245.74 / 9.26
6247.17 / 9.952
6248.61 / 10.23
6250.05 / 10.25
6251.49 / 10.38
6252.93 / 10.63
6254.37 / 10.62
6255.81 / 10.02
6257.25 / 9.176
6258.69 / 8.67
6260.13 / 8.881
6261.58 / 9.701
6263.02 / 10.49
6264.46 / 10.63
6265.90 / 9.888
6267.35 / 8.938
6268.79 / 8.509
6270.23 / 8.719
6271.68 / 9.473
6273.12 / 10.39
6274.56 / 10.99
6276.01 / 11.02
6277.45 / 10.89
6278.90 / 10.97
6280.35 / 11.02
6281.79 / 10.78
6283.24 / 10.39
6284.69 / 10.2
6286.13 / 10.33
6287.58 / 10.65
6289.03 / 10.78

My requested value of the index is 10.4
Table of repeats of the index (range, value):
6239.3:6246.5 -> 9.24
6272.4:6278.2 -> 10.8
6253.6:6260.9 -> 9.48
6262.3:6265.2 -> 10.6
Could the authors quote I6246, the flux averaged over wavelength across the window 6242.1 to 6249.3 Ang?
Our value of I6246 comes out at 9.38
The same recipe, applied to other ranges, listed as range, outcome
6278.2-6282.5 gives 10.9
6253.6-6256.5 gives 10.3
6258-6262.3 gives 9.07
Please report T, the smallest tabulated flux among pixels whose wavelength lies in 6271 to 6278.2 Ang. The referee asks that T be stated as 9.473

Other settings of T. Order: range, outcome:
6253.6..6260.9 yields 8.67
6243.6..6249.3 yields 8.66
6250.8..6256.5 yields 10.02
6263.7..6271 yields 8.509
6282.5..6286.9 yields 10.2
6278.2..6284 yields 10.39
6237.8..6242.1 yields 9.439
